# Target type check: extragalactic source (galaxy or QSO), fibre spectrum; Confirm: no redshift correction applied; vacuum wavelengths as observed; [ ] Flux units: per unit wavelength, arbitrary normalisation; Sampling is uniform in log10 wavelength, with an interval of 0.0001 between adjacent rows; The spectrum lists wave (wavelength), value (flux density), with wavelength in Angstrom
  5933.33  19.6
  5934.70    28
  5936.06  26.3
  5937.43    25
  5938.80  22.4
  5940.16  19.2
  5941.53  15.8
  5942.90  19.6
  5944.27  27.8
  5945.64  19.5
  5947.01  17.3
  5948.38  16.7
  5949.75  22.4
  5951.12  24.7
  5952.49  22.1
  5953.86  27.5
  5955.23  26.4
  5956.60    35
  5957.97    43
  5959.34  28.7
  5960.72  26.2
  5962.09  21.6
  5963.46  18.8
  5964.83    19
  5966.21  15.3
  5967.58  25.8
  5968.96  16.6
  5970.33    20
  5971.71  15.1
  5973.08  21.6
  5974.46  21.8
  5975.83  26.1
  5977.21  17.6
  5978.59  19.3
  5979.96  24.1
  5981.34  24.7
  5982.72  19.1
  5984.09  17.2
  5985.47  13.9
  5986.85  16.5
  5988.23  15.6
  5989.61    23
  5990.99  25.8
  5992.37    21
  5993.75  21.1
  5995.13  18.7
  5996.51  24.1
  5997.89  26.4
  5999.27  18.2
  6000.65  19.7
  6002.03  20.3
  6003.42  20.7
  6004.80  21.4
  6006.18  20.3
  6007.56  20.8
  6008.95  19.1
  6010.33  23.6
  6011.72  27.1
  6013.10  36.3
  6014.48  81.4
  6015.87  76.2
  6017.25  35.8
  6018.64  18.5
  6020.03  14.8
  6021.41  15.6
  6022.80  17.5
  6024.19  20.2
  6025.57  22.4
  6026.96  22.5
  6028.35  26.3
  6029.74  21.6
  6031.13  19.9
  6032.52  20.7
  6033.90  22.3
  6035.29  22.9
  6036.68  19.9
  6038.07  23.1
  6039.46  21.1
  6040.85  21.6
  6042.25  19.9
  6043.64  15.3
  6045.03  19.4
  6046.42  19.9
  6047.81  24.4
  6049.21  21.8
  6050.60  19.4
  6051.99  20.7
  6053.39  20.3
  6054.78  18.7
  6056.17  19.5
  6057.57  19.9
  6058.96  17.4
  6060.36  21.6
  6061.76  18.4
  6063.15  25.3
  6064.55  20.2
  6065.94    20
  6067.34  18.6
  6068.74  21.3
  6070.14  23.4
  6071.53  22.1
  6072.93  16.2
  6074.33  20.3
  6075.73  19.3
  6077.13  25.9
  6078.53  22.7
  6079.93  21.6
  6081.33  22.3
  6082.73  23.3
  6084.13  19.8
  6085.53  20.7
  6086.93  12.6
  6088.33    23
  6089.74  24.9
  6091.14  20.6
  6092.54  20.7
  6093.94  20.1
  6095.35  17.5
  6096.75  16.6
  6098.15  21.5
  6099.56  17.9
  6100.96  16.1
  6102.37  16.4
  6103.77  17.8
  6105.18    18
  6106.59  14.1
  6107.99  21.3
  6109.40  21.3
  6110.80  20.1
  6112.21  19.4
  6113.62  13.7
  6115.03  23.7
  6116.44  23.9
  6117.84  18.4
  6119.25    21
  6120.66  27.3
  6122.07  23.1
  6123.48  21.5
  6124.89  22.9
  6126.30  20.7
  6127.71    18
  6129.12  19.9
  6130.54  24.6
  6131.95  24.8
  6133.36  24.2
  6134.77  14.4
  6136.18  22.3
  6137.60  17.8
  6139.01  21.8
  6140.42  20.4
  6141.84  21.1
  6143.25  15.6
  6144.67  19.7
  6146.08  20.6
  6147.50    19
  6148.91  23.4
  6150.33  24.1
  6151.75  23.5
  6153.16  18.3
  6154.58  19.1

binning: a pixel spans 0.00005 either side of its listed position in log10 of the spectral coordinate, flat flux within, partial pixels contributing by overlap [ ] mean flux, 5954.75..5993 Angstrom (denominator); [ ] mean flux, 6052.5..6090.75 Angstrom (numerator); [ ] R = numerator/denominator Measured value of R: 0.94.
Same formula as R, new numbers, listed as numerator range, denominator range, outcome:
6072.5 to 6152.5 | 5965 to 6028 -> 0.87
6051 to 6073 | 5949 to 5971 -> 0.83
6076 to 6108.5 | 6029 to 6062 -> 0.97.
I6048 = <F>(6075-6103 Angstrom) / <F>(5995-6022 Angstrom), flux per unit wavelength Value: 0.72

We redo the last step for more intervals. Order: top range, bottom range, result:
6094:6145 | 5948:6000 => 0.90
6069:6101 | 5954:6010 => 0.94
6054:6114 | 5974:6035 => 0.82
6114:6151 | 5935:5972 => 0.92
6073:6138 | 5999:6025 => 0.73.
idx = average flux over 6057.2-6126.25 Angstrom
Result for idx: 20.3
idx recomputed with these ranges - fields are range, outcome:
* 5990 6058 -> 23.8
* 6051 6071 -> 20.4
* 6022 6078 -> 20.8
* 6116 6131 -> 21.9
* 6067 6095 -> 21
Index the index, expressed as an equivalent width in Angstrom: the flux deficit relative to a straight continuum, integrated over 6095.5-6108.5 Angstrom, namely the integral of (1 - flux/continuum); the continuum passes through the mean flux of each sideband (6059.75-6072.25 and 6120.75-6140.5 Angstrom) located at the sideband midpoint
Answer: 2.2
